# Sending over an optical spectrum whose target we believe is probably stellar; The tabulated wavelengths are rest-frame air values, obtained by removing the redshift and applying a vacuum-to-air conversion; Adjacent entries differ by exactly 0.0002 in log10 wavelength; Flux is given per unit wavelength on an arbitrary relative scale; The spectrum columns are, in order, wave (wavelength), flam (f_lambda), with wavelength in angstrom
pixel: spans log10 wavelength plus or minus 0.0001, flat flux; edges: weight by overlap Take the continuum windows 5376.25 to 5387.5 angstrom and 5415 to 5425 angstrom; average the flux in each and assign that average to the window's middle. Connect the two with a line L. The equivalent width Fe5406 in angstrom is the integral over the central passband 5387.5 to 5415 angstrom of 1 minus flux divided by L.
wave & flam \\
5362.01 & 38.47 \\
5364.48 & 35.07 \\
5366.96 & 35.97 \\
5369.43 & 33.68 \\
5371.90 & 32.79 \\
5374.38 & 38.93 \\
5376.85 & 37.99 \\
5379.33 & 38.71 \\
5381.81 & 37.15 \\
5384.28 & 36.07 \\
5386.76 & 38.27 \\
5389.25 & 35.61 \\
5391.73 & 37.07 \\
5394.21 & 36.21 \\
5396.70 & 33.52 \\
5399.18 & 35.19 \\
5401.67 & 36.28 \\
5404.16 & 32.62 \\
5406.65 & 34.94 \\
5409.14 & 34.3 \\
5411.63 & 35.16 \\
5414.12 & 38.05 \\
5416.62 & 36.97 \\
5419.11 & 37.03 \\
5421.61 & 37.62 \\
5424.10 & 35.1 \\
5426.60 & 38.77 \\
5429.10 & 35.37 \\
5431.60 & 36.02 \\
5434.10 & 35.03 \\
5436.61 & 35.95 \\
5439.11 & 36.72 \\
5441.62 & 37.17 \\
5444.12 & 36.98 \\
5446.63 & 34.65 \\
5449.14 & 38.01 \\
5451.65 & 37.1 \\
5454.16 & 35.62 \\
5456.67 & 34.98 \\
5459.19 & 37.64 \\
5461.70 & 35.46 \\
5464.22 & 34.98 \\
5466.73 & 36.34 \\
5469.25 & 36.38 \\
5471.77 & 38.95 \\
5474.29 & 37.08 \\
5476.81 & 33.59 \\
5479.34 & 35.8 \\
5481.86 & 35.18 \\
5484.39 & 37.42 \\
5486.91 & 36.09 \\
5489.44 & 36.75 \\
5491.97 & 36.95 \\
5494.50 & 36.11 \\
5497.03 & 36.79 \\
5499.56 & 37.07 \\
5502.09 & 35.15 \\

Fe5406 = 1.3 angstrom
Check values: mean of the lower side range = 37.6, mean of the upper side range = 36.8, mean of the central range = 35.4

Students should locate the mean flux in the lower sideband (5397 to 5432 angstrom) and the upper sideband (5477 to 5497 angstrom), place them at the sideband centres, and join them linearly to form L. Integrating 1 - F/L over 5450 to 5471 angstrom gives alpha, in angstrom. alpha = 0.0 angstrom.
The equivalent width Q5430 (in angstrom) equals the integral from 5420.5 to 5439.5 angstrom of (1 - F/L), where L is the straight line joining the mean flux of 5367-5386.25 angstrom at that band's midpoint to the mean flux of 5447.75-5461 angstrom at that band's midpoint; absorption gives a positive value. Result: 0.15 angstrom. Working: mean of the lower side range 36.5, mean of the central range 36.3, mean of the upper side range 36.6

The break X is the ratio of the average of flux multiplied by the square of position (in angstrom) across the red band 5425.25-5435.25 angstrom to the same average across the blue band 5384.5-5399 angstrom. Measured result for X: 1.0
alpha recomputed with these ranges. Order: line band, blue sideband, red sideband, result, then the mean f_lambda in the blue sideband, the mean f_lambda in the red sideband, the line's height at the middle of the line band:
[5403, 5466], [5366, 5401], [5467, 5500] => 0.4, 36.2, 36.5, 36.3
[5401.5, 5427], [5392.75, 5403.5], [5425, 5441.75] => -0.2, 35.2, 36.3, 35.7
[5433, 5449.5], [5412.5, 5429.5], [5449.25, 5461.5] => 0.2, 37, 36.4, 36.7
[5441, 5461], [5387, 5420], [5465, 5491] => -0.2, 35.7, 36.3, 36.1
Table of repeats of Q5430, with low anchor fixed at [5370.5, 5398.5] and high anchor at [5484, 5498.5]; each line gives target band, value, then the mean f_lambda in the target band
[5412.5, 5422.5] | -0.2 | 37.3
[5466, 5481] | 0.1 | 36.3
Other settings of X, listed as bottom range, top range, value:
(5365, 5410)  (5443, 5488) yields 1.04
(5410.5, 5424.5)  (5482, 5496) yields 1.02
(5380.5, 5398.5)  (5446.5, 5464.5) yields 1.02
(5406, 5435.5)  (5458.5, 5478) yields 1.02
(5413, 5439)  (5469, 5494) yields 1.02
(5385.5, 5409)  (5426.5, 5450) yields 1.04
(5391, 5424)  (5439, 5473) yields 1.04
